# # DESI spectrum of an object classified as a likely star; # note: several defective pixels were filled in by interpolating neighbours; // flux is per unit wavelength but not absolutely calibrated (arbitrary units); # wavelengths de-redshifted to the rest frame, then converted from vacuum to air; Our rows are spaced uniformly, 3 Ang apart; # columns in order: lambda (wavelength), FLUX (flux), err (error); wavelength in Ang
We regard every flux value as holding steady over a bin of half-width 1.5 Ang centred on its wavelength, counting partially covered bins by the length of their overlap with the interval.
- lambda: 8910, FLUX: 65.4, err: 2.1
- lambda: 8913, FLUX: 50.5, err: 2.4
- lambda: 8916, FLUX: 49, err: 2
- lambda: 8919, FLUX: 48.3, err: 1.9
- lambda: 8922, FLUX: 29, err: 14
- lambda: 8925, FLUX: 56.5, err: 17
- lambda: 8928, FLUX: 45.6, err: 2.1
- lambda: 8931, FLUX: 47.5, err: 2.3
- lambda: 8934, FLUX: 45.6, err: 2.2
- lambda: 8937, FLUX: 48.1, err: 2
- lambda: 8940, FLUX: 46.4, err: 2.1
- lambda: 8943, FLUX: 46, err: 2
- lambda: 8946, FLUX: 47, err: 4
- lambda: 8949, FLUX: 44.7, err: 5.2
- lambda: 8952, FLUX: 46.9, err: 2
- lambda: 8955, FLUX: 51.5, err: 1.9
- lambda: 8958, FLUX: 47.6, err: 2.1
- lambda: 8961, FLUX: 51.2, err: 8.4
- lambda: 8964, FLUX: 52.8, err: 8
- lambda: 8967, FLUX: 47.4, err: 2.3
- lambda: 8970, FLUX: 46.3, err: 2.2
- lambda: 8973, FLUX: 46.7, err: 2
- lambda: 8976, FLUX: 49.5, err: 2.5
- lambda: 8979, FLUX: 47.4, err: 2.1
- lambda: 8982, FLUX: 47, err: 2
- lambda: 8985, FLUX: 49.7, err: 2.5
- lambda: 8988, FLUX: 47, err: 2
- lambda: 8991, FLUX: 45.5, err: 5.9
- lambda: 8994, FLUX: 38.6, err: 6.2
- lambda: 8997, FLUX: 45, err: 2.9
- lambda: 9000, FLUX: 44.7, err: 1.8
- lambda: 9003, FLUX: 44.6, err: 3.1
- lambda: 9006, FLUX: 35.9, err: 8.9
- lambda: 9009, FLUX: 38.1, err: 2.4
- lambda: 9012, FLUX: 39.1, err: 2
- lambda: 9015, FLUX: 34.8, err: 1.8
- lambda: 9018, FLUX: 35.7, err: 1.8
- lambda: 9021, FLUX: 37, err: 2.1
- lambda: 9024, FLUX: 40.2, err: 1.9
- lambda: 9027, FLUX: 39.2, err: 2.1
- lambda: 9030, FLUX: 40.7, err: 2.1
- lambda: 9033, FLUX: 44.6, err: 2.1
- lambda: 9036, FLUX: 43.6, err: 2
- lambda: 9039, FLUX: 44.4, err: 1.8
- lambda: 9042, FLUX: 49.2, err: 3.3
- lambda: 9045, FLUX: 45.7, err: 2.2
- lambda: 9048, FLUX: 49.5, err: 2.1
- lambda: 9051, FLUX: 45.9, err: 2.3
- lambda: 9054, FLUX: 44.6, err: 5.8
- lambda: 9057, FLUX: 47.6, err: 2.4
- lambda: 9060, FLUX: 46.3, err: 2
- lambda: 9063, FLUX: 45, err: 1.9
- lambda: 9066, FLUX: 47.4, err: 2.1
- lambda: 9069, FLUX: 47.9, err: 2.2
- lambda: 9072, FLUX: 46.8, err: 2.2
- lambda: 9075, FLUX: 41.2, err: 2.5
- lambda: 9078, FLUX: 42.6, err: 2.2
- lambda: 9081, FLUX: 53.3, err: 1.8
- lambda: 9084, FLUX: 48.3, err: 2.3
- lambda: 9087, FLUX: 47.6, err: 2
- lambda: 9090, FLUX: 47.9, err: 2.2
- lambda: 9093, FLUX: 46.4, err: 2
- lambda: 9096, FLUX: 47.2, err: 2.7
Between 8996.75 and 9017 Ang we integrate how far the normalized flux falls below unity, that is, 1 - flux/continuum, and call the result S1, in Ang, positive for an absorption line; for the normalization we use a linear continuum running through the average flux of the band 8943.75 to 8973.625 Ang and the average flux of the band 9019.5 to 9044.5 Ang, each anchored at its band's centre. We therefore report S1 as 2.08 Ang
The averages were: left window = 48.2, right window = 42.5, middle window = 39.9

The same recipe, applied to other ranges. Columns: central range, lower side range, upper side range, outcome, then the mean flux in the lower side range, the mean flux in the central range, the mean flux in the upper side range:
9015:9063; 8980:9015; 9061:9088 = 1.7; 42.9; 43.4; 46.7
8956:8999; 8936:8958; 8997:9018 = -3.8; 47.2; 47.3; 39.7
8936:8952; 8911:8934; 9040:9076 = 0.2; 47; 46.4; 46.5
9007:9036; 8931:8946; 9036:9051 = 4.8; 46.7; 39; 46.7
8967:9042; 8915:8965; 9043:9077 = 6.0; 47.2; 42.9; 46.2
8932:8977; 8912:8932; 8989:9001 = -2.6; 46.5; 47.8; 43.5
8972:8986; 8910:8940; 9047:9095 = -0.2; 47.6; 48.1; 46.7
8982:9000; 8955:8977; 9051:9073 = 1.1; 49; 45.3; 46.5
